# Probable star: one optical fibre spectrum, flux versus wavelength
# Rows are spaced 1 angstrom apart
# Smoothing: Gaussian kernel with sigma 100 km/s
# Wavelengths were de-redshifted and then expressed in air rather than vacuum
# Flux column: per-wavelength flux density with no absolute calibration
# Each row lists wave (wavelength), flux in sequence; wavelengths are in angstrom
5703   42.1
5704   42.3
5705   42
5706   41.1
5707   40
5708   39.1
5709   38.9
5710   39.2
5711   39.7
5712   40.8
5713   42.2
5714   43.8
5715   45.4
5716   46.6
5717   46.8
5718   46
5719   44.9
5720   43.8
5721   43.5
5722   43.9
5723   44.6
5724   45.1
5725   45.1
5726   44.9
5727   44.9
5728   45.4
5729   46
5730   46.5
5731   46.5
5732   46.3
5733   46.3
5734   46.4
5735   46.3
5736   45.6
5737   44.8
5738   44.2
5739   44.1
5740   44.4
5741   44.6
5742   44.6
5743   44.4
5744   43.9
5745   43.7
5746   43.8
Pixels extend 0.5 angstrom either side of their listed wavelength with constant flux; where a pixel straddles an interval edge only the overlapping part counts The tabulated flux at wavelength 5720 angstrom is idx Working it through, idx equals 43.8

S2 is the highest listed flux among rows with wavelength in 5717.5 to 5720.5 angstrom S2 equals 46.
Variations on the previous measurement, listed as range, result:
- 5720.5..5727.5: 45.1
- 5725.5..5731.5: 46.5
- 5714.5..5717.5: 46.8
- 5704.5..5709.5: 42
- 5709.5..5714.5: 43.8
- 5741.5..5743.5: 44.6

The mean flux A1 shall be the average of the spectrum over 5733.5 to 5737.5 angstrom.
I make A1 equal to 45.8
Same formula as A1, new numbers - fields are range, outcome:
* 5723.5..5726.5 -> 45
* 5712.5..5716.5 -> 44.5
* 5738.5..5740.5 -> 44.2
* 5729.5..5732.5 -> 46.4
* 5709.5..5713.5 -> 40.5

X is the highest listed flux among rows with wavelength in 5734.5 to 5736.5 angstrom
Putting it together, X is 46.3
